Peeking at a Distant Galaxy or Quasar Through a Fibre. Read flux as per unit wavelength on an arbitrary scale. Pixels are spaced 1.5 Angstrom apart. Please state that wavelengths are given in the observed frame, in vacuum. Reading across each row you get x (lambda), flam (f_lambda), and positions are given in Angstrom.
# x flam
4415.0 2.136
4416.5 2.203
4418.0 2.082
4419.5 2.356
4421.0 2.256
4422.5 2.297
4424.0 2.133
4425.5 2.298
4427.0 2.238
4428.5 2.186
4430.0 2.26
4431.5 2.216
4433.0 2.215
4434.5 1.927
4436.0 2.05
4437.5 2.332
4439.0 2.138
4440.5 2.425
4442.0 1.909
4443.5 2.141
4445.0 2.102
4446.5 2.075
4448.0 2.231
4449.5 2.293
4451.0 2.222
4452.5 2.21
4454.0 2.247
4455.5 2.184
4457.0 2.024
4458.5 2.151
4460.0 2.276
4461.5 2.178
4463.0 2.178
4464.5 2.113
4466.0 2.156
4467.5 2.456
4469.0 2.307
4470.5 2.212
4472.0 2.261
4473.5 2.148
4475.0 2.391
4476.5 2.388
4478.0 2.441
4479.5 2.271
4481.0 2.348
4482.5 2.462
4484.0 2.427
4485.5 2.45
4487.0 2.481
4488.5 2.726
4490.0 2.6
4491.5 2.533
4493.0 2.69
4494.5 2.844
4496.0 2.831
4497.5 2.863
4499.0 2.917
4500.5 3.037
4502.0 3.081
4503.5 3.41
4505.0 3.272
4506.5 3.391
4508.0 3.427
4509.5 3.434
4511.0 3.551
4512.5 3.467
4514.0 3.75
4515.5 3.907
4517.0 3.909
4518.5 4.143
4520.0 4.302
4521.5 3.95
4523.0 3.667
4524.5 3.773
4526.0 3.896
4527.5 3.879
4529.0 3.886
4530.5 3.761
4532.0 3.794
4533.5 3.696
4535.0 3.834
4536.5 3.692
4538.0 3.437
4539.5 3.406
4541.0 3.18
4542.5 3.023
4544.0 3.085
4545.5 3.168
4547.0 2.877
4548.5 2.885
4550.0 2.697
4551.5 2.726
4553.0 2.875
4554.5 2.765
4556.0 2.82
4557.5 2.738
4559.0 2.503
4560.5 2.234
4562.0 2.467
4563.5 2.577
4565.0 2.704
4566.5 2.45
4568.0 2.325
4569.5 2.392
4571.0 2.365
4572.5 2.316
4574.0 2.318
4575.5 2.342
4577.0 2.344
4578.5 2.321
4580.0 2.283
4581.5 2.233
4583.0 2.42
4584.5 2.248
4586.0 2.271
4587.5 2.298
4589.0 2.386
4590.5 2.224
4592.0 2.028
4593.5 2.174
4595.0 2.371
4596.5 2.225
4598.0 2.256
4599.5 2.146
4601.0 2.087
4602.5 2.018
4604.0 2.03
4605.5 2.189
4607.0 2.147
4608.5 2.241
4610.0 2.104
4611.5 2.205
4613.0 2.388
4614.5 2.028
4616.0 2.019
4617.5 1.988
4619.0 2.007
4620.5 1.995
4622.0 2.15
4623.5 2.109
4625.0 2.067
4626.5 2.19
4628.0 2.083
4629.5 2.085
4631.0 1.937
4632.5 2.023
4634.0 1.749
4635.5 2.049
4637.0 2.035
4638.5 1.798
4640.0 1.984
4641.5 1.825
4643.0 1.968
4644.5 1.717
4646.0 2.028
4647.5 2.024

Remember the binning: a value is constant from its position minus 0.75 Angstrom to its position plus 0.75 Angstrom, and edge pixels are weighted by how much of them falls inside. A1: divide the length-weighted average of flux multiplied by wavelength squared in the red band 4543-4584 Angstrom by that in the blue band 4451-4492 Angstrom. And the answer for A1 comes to 1.15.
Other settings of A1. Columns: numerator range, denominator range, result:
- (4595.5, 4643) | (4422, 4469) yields 1.02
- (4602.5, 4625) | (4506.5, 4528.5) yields 0.58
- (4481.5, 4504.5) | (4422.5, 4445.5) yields 1.30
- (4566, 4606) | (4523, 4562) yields 0.72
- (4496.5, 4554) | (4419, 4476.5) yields 1.61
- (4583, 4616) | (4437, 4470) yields 1.07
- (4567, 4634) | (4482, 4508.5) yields 0.80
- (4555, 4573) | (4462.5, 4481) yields 1.14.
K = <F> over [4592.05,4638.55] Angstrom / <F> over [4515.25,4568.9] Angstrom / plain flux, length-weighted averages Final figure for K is 0.65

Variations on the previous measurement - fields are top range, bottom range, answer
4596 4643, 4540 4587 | 0.80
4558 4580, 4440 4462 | 1.11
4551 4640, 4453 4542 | 0.75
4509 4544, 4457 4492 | 1.58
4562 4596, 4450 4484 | 1.03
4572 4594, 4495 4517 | 0.69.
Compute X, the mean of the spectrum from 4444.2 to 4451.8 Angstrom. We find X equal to 2.18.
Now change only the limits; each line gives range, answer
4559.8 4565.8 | 2.5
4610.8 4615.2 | 2.21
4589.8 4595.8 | 2.2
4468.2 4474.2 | 2.23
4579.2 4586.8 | 2.29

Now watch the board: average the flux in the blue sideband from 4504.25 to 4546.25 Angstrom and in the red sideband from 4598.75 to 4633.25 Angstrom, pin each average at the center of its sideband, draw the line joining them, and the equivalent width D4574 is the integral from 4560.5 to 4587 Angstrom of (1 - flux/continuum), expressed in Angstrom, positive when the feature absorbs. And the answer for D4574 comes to 4.1 Angstrom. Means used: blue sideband 3.63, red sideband 2.1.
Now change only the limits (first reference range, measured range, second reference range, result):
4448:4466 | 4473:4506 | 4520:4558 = -0.1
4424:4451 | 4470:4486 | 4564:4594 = -0.9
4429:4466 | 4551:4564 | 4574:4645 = -3.0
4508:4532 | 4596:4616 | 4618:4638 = 2.0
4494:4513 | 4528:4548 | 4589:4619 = -4.3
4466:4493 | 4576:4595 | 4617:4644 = -1.4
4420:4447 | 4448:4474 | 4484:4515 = 3.3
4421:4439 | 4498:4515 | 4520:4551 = -1.1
